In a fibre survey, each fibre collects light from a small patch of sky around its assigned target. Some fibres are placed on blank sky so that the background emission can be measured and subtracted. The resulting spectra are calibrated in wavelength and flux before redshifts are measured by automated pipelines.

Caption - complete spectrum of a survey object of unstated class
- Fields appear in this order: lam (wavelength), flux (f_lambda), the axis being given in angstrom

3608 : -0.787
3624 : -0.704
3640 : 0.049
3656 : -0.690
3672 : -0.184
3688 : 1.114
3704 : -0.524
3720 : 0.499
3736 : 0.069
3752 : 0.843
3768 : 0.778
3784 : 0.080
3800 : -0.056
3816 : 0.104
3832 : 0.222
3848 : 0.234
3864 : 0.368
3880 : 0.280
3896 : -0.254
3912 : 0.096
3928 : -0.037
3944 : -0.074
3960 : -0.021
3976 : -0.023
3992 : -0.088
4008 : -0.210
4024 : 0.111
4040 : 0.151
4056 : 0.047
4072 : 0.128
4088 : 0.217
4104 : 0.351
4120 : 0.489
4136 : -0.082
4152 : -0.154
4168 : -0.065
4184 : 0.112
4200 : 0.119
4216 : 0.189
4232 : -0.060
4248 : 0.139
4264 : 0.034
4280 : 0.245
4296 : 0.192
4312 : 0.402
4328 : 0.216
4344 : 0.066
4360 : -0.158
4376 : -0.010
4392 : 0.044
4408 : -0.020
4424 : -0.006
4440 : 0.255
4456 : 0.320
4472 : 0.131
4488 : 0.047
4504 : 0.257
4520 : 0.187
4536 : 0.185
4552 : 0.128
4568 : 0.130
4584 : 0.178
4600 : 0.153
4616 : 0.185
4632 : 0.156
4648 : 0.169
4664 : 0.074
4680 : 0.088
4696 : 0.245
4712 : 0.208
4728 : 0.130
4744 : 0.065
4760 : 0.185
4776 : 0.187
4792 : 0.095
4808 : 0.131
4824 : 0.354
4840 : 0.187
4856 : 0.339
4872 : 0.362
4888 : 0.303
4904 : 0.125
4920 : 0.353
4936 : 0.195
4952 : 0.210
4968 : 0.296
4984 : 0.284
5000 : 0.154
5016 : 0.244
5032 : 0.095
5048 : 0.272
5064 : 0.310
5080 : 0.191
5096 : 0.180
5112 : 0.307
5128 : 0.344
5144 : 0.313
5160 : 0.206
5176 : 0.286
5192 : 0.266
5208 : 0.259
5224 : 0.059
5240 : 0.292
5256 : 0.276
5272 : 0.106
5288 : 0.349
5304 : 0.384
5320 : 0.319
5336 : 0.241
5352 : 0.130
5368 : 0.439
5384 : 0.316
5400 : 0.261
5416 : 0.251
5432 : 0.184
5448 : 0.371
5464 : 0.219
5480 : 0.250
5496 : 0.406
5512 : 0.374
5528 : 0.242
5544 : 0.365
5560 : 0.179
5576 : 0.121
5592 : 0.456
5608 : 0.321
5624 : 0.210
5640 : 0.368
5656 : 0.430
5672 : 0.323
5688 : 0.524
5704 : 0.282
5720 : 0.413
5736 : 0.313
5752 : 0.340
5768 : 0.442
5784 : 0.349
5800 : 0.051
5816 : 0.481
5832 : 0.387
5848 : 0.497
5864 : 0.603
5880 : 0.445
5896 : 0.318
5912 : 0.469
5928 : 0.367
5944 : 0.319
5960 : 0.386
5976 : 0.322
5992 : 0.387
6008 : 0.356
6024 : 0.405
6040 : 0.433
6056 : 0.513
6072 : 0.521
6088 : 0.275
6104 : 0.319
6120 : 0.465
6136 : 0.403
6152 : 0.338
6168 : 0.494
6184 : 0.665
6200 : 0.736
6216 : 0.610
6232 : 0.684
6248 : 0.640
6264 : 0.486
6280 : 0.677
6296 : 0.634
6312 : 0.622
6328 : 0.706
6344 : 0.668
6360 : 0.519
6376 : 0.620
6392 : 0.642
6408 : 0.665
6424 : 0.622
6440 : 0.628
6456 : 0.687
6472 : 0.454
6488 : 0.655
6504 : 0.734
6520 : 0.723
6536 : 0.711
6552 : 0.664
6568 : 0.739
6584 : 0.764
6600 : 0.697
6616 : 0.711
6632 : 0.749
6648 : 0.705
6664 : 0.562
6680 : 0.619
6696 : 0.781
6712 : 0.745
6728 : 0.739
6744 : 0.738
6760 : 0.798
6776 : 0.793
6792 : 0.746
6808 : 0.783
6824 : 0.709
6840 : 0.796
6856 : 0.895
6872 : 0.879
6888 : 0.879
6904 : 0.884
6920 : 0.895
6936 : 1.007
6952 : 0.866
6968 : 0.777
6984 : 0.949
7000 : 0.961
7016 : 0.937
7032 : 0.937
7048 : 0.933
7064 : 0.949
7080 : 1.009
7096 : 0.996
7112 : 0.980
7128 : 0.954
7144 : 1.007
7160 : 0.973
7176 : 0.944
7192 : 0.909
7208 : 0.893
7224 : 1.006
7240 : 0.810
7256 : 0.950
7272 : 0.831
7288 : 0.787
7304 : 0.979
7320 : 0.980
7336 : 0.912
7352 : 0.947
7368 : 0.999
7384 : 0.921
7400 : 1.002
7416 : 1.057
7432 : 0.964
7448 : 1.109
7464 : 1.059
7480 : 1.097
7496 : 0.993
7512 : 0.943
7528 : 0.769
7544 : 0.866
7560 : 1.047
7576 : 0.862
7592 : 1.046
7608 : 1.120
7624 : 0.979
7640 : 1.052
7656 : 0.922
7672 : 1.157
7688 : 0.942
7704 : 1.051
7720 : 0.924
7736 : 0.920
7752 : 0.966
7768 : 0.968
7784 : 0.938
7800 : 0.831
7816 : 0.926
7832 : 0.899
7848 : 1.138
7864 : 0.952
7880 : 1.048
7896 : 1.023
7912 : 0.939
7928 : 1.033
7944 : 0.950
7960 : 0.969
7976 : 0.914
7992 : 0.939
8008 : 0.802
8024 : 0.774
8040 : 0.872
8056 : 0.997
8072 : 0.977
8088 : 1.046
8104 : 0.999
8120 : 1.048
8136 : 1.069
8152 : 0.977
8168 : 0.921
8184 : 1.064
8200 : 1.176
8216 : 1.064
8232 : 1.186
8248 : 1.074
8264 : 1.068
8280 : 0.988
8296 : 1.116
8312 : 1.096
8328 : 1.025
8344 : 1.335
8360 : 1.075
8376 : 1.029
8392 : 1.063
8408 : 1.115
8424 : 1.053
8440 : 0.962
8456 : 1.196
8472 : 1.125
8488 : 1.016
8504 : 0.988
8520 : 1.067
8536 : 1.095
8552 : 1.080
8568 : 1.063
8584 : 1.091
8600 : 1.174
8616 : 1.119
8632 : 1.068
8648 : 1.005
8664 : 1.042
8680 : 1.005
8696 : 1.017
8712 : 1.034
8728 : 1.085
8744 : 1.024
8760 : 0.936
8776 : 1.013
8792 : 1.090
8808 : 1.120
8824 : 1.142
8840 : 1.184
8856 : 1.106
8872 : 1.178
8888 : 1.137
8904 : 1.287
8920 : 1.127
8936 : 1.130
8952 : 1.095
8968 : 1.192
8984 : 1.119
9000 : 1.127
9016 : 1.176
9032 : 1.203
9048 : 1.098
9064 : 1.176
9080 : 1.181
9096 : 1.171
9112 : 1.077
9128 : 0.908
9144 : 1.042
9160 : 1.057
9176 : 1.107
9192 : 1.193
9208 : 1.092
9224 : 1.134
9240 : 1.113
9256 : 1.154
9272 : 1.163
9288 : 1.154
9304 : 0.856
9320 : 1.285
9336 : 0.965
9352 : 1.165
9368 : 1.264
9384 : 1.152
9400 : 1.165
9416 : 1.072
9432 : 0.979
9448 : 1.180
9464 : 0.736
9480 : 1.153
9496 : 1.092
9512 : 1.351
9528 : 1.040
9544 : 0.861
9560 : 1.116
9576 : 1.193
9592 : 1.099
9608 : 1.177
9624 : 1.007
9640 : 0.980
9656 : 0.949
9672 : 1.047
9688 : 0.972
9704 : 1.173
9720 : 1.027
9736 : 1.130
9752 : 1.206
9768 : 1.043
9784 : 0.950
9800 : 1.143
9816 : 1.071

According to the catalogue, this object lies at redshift 0.55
